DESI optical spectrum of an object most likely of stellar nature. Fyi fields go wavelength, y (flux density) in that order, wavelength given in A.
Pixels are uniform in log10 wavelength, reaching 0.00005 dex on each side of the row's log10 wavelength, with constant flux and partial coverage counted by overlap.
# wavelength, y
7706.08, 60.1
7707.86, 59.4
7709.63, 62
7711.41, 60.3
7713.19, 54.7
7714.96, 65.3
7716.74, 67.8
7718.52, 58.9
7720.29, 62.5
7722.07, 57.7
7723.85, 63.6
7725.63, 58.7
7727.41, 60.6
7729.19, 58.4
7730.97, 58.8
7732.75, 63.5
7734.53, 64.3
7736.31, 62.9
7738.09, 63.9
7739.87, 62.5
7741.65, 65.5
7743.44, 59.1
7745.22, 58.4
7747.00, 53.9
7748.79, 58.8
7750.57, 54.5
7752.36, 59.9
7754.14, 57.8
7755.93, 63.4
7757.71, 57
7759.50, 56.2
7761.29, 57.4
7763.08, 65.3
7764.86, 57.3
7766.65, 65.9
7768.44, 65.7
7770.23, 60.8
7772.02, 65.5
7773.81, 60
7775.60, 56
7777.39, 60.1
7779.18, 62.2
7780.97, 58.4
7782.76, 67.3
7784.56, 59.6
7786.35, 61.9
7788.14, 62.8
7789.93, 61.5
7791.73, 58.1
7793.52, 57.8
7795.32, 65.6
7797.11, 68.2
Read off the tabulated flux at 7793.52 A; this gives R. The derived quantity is 57.8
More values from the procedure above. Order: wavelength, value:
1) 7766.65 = 65.9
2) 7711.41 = 60.3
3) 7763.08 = 65.3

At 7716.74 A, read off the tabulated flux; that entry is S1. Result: 67.8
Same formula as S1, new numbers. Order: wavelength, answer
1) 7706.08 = 60.1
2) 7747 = 53.9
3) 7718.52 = 58.9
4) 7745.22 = 58.4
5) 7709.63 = 62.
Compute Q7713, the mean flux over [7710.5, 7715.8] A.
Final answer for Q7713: 60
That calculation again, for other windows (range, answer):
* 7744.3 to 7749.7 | 57.1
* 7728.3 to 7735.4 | 61.2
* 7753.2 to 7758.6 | 59.5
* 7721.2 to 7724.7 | 60.6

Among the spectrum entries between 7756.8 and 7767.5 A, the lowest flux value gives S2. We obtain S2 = 56.2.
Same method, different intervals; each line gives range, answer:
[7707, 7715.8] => 54.7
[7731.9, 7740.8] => 62.5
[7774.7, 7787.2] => 56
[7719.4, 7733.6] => 57.7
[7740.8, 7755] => 53.9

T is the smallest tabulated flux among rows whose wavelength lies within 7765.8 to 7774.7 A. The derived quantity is 60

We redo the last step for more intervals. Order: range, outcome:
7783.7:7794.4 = 57.8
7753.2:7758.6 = 57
